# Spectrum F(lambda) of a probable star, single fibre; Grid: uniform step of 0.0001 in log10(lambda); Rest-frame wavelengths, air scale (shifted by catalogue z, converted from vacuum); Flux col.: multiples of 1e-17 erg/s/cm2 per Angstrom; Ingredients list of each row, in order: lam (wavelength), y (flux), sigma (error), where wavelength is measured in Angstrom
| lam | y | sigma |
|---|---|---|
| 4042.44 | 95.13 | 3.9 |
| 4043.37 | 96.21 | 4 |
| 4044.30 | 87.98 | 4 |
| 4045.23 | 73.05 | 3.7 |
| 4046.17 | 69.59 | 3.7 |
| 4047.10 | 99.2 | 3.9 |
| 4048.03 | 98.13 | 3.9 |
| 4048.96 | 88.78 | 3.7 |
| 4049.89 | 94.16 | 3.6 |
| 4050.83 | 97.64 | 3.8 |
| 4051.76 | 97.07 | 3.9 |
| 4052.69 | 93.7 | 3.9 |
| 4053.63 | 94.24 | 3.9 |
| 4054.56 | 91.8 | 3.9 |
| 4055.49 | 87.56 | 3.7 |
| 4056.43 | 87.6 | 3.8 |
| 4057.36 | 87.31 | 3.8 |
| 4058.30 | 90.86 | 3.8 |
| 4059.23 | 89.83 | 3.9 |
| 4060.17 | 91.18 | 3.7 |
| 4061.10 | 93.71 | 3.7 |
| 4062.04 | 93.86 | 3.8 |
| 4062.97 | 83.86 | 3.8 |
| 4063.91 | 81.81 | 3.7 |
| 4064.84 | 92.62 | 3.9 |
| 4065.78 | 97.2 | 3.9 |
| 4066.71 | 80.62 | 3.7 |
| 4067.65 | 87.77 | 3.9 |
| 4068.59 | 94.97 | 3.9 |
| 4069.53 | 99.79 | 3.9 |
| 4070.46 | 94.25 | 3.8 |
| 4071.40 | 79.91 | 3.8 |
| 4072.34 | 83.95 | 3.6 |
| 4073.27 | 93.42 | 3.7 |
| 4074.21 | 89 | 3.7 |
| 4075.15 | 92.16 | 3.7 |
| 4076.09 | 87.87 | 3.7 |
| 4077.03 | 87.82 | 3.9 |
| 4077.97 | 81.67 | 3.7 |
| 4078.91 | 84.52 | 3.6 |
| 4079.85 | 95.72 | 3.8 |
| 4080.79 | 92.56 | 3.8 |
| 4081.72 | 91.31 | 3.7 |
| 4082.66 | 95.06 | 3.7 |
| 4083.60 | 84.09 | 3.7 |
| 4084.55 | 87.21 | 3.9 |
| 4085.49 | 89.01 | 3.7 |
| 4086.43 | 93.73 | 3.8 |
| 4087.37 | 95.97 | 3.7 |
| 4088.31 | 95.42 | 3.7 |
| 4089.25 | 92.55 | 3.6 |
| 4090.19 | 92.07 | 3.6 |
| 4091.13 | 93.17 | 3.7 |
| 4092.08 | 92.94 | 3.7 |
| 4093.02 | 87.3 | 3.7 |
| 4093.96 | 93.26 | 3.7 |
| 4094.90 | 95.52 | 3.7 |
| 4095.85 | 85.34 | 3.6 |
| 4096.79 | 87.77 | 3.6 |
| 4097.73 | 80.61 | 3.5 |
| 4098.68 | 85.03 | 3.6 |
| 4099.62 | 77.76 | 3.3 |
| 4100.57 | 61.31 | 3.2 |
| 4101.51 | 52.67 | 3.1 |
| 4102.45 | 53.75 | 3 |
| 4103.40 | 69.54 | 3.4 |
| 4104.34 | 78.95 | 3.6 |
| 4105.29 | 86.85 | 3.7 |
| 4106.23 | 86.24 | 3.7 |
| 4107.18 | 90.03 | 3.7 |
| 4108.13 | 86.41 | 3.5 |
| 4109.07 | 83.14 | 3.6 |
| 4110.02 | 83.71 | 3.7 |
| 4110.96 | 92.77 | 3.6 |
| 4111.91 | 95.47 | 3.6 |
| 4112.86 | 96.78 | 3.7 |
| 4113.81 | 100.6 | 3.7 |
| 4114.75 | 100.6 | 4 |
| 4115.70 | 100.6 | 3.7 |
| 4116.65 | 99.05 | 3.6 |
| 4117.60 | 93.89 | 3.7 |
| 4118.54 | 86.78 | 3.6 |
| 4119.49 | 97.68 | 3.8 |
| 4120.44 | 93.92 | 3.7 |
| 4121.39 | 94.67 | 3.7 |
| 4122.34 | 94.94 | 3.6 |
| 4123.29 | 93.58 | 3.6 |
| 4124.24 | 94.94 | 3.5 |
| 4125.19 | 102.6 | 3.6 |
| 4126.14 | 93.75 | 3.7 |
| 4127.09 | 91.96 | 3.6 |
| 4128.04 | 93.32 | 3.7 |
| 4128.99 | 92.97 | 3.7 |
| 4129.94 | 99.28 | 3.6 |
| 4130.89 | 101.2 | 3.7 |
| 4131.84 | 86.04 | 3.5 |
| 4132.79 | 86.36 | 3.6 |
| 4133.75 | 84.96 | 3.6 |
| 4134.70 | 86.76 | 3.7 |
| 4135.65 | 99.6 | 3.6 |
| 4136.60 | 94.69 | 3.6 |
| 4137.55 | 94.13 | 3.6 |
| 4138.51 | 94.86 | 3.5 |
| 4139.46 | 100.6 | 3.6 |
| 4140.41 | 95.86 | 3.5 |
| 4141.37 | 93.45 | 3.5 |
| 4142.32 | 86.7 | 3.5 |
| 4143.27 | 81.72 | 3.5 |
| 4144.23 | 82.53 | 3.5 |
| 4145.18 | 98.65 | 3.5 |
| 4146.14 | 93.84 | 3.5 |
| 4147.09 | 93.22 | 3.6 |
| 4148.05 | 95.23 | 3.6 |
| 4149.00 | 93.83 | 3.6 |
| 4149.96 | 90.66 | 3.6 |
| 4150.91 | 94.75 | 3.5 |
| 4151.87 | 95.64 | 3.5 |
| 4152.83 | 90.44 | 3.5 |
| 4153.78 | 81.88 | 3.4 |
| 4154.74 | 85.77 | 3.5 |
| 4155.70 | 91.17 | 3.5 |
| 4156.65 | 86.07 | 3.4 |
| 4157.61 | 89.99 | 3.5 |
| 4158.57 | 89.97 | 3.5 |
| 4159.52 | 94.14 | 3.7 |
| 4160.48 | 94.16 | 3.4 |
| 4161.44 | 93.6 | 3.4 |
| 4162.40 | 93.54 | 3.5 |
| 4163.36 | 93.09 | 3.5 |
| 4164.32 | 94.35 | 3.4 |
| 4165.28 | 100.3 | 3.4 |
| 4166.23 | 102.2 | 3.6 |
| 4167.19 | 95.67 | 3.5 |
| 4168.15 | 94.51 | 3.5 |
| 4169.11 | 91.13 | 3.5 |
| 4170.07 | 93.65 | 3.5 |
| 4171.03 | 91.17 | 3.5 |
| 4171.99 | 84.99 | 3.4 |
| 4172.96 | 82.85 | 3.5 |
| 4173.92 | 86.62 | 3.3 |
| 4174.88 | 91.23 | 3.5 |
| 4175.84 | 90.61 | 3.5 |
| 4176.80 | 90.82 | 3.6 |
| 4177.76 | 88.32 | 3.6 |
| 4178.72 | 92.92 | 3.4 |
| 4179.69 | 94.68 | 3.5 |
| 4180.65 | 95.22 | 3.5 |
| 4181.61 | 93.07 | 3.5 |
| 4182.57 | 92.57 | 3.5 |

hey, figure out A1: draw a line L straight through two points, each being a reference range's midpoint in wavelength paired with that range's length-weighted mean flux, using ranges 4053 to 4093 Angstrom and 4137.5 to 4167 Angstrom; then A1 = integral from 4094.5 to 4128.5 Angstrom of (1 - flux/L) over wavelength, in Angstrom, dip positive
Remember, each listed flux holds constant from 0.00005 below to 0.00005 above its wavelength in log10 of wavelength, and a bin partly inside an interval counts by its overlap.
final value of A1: 1.3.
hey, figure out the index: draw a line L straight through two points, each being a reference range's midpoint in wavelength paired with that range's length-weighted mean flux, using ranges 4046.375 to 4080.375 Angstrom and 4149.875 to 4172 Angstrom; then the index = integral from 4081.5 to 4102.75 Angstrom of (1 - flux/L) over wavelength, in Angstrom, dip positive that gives 1.30 Angstrom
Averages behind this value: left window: 90.5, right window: 92.4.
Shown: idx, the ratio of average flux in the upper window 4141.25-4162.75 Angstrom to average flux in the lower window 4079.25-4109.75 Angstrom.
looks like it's 1.1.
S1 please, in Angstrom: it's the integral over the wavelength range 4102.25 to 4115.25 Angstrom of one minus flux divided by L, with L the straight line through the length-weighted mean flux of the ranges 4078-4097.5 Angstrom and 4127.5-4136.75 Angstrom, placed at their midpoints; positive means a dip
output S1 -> 0.7 Angstrom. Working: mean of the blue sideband 90.9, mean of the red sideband 92.5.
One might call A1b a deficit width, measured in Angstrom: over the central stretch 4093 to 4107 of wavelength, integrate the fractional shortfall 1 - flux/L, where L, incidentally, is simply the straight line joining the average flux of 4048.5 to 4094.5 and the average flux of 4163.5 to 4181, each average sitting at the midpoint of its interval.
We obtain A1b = 1.9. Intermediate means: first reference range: 90.7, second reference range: 92.3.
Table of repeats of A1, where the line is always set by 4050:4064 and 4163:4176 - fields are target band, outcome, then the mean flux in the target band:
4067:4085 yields 0.3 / 89.5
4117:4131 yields -0.5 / 94.9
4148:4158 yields 0.2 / 90.3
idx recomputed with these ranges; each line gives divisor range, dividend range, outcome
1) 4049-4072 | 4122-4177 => 1.02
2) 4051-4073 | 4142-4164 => 1.01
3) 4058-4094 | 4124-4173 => 1.02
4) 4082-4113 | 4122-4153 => 1.09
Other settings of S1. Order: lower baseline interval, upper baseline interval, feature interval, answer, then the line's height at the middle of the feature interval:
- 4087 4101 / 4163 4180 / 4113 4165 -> -1.7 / 90.3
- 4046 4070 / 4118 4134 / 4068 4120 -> 2.4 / 92.5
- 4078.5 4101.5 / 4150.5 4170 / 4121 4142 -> -0.8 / 90.7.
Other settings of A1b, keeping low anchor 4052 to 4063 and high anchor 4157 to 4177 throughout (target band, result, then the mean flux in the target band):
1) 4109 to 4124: -0.5 Angstrom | 94.5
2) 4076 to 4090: 0.1 Angstrom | 90.4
